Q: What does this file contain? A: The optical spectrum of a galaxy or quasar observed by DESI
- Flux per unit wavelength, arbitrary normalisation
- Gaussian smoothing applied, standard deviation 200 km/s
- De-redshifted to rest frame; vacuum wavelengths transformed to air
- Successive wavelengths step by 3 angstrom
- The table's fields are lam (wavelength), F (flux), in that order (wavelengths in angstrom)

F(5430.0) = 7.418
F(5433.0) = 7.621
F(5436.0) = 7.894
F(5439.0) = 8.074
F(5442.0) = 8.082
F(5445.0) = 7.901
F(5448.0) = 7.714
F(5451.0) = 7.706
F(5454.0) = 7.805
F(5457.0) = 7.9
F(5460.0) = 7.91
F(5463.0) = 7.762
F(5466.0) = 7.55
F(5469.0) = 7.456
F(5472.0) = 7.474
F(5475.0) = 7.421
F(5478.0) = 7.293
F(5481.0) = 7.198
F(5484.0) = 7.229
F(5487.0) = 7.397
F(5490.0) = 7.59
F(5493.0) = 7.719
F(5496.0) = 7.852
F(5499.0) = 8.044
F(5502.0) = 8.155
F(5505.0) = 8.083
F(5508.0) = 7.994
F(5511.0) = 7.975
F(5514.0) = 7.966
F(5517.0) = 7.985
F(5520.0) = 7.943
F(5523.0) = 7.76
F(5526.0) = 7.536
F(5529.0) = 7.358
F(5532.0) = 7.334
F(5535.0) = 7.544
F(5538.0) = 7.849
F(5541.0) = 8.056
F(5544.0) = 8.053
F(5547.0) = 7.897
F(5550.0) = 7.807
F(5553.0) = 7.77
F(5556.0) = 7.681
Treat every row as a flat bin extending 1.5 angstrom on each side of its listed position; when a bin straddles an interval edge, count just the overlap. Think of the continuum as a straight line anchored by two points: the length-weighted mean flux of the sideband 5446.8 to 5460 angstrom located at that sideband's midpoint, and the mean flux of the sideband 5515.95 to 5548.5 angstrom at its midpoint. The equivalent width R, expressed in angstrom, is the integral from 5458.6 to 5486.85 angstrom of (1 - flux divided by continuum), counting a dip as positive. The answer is 1.1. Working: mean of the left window 7.8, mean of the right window 7.75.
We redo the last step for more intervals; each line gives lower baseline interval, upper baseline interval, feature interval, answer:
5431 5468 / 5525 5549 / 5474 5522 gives 0.1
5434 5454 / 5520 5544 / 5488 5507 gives -0.3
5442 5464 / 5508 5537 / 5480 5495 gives 0.6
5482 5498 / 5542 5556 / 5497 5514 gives -0.9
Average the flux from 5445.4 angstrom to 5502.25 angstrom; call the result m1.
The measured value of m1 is 7.63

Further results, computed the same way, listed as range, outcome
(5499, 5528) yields 7.93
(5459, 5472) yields 7.64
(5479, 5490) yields 7.32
